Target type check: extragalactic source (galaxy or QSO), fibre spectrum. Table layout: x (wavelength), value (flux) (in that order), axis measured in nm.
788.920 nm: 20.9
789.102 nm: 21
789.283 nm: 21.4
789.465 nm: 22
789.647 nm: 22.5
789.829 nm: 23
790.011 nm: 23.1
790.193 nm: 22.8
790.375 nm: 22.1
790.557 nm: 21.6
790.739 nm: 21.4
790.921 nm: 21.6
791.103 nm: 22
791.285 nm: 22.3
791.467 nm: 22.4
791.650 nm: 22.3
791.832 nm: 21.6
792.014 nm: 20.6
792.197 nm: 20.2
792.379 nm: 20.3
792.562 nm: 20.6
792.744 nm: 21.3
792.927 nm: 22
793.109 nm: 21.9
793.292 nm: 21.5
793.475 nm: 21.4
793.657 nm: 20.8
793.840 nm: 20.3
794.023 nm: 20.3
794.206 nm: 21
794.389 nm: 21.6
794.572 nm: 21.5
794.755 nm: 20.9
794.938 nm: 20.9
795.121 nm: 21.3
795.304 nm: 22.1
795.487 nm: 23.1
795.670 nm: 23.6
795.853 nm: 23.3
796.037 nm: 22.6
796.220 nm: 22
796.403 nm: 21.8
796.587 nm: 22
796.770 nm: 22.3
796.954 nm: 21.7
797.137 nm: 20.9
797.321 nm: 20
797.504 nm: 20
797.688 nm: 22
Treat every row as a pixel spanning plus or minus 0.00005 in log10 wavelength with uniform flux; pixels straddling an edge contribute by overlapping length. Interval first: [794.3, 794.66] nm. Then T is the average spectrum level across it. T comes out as 21.5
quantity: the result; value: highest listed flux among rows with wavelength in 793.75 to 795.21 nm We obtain 21.6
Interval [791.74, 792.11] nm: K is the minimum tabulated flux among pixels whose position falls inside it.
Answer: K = 20.6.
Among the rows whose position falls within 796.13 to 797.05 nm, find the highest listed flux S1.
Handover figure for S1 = 22.3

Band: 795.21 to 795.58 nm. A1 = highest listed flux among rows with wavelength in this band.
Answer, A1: 23.1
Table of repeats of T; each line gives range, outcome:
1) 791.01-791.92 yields 22.1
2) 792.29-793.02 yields 21.1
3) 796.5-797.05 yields 22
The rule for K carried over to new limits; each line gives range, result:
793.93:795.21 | 20.3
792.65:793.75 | 20.8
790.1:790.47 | 22.1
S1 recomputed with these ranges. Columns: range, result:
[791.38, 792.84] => 22.4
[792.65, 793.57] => 22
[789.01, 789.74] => 22.5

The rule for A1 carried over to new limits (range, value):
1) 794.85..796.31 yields 23.6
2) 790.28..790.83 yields 22.1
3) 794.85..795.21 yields 21.3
